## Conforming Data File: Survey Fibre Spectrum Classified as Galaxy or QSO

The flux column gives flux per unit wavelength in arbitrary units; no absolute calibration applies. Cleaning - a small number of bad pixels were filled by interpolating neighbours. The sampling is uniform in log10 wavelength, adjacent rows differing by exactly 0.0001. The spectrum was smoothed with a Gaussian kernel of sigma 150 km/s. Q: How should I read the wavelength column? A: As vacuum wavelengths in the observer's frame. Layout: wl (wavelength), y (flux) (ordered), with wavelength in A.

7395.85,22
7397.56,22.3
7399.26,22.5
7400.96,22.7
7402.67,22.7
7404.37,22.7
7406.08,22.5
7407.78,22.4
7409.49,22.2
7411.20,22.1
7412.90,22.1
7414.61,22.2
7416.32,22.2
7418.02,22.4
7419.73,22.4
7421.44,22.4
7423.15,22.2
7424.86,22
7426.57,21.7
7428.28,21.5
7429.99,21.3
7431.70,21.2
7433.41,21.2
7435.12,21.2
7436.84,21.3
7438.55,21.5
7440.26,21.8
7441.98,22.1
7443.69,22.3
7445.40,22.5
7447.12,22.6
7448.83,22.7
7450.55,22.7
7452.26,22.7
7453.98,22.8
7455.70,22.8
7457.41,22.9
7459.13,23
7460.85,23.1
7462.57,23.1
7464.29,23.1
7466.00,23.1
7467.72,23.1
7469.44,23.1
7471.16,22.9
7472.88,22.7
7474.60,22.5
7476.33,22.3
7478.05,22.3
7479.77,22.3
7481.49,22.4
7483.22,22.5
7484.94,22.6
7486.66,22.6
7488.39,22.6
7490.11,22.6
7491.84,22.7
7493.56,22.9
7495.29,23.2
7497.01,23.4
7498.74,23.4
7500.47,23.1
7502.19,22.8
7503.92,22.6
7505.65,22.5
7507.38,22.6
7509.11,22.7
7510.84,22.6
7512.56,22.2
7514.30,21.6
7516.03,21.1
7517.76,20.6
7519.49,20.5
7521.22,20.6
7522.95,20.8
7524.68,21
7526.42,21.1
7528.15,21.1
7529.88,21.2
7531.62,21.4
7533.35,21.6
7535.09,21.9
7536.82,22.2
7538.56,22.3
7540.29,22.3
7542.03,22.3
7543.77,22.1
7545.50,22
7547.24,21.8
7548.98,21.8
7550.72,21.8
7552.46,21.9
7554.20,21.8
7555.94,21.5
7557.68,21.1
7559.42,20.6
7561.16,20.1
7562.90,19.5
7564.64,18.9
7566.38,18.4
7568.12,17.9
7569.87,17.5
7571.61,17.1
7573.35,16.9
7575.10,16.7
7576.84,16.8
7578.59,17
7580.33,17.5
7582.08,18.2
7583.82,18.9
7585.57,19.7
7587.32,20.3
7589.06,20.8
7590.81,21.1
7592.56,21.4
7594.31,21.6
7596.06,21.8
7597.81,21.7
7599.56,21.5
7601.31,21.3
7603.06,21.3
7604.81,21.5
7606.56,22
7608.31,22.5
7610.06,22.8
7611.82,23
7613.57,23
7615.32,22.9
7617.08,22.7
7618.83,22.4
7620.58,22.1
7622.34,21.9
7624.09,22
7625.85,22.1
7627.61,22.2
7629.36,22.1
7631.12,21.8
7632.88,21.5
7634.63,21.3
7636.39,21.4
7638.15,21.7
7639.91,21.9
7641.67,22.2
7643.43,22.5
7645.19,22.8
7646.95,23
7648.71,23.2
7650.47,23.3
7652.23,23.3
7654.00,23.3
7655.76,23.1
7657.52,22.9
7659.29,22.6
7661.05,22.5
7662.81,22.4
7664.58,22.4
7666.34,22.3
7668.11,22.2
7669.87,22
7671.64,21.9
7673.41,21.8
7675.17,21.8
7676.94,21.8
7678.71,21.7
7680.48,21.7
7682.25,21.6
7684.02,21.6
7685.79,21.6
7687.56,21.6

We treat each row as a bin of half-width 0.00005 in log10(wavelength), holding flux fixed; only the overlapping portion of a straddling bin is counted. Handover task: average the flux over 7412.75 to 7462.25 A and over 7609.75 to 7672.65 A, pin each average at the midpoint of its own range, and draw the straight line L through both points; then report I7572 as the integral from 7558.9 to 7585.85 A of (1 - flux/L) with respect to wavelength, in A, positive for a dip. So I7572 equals 5.0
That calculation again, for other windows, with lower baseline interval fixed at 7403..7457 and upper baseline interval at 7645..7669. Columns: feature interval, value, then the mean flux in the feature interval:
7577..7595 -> 2.5 A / 19.5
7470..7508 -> -0.7 A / 22.7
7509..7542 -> 1.3 A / 21.5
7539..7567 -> 1.7 A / 21.2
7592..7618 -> 0.7 A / 22.1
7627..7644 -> 0.7 A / 21.8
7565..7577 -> 2.7 A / 17.4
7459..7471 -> -0.5 A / 23.1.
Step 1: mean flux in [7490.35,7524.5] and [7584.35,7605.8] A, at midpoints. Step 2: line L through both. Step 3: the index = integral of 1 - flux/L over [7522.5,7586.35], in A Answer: 4.3 A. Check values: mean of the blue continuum 22.2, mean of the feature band 20.2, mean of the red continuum 21.1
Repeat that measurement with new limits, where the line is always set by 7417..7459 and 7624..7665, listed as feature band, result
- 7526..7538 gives 0.4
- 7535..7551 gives 0.1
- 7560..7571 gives 1.8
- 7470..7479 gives -0.2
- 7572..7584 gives 2.7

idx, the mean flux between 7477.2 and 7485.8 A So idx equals 22.4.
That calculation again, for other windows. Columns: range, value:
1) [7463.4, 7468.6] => 23.1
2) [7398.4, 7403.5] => 22.6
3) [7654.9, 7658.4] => 23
